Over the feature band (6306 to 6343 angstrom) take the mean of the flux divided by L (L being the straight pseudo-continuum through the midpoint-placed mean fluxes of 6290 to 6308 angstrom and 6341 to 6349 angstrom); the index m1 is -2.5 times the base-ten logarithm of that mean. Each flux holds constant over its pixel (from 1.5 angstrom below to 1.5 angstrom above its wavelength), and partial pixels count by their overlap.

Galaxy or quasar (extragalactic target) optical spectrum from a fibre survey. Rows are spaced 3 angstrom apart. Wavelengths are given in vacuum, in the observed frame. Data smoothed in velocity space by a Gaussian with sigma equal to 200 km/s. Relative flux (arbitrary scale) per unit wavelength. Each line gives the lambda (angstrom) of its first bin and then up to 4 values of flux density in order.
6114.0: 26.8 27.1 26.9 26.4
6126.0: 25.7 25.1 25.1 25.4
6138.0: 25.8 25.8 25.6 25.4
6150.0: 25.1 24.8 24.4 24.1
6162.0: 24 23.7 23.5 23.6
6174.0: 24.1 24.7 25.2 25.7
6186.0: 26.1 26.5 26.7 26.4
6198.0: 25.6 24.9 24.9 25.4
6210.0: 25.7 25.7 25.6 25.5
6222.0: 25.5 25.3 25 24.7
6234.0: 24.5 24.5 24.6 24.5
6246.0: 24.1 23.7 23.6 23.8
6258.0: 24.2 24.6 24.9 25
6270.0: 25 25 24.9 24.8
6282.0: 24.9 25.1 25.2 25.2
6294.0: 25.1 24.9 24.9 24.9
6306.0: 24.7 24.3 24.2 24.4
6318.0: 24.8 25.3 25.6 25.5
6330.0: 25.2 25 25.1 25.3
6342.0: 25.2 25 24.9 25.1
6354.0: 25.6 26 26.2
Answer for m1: 0.00 mag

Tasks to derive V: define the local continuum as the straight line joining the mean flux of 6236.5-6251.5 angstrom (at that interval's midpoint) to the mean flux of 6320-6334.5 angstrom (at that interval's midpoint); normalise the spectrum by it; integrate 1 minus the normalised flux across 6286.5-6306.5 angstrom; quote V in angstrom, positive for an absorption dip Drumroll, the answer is -0.1 angstrom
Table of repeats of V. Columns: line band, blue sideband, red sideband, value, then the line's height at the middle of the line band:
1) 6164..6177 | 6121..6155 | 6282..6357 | 0.8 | 25.4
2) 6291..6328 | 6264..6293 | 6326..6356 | 0.3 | 25.1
